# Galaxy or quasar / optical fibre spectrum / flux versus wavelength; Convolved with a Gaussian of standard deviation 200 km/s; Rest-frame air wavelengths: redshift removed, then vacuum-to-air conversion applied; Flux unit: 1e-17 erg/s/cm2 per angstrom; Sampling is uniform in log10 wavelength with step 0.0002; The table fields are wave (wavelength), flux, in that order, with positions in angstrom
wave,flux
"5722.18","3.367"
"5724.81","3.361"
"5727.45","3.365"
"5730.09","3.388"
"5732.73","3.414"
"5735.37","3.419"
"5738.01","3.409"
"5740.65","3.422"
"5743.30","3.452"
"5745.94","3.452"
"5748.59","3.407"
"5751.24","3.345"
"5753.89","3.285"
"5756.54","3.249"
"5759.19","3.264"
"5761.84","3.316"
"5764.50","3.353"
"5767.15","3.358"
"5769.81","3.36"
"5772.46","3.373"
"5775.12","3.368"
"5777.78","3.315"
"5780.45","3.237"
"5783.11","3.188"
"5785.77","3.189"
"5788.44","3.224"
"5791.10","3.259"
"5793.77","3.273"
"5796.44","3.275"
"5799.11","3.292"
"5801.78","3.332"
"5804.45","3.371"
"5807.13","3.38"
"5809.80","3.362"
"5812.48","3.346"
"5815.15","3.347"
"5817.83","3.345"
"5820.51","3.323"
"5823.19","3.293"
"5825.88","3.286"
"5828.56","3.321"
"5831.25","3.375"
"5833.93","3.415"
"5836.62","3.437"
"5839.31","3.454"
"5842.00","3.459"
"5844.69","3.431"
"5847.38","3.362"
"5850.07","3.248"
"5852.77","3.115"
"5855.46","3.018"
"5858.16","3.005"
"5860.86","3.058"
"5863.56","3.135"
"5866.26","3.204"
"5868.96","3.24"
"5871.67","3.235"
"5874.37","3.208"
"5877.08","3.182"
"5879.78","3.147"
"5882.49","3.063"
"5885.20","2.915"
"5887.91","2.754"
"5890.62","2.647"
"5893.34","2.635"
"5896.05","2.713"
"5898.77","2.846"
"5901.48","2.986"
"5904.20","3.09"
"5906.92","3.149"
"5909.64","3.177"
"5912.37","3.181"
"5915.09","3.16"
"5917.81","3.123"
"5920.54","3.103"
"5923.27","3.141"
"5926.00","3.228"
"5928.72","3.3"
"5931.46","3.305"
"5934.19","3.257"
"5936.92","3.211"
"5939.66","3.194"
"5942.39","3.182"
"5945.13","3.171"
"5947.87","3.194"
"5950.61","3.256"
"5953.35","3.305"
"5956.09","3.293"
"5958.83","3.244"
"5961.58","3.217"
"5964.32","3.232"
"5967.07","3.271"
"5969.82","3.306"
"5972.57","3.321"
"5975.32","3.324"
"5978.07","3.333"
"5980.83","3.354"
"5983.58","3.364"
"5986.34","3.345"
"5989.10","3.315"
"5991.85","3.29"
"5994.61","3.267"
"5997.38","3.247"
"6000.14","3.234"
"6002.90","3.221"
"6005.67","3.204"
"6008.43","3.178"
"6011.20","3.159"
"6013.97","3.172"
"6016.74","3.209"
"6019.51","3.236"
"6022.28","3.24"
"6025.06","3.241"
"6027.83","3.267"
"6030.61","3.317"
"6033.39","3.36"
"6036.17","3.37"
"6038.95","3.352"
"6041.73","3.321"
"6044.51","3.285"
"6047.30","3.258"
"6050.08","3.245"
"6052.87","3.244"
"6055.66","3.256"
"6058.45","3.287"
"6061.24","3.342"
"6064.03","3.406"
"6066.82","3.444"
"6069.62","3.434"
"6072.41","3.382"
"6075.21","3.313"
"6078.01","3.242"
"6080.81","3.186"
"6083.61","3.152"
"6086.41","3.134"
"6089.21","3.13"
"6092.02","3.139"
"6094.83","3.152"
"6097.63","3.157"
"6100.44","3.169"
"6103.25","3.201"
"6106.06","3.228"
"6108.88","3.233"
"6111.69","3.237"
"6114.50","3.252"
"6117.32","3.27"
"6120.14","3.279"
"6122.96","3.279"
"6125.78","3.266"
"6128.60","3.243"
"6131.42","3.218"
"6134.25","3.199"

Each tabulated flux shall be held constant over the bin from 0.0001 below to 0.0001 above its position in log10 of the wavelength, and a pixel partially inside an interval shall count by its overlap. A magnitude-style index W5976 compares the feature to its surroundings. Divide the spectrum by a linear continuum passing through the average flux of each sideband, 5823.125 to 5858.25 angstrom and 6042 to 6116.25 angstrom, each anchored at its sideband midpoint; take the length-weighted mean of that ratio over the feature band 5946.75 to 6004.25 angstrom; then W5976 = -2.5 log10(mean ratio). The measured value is 0.00 mag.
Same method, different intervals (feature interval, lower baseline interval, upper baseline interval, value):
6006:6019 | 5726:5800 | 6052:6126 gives 0.03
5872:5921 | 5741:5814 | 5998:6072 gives 0.10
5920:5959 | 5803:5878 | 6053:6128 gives 0.01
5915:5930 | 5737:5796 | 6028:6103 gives 0.04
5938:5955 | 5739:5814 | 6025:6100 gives 0.03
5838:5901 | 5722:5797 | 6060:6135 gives 0.07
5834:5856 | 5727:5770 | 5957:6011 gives 0.00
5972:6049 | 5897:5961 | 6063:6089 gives -0.01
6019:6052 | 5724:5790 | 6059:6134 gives -0.01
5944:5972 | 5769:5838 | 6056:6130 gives 0.01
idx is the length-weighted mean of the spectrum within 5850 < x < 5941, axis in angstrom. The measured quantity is 3.09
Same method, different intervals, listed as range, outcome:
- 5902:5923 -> 3.13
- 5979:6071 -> 3.29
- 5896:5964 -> 3.17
